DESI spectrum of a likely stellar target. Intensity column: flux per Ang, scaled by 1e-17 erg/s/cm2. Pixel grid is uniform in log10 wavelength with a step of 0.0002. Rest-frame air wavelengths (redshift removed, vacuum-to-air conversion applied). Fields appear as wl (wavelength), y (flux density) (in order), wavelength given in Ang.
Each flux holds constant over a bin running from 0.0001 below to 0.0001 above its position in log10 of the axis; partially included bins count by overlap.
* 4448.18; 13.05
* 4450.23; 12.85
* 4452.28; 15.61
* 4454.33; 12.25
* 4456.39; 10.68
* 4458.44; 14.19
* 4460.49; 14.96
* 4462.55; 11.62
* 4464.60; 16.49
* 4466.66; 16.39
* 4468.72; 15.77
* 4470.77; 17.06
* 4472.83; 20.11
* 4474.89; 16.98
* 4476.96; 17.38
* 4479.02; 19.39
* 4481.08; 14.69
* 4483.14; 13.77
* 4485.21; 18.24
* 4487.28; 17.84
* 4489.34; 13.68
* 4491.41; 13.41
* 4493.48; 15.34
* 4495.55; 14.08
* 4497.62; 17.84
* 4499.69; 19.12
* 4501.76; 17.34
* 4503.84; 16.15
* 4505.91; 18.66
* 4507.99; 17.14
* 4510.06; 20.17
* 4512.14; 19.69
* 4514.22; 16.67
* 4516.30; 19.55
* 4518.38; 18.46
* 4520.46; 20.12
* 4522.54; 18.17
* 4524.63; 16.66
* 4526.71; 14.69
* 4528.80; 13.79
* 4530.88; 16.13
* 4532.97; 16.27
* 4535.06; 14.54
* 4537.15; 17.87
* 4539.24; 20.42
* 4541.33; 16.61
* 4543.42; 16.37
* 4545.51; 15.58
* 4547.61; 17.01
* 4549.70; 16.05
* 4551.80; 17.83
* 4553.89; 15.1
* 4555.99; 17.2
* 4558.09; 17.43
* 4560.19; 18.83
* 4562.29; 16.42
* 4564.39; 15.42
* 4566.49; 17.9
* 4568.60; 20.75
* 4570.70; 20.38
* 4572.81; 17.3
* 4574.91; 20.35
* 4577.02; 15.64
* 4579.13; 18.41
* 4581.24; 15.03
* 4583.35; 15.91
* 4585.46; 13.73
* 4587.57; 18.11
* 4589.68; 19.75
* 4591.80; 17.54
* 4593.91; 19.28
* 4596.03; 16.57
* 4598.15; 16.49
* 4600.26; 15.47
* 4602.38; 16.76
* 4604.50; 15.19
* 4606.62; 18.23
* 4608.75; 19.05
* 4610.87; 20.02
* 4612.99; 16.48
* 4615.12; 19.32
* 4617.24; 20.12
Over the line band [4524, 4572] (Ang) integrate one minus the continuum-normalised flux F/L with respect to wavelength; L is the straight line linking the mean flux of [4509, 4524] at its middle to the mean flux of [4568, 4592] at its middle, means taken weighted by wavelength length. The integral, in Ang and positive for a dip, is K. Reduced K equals 3.6 Ang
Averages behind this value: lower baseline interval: 18.9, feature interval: 16.9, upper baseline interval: 17.7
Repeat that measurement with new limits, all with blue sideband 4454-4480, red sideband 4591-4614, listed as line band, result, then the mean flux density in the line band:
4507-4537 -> -1.7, 17.3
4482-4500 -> 0.3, 15.8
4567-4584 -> -1.0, 18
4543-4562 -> -0.1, 16.8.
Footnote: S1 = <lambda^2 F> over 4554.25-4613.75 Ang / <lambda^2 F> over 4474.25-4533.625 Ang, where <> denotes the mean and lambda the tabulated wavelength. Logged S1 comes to 1.1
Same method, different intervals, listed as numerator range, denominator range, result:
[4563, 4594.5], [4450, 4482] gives 1.20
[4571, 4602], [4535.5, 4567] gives 1.03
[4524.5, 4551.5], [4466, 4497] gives 1.03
